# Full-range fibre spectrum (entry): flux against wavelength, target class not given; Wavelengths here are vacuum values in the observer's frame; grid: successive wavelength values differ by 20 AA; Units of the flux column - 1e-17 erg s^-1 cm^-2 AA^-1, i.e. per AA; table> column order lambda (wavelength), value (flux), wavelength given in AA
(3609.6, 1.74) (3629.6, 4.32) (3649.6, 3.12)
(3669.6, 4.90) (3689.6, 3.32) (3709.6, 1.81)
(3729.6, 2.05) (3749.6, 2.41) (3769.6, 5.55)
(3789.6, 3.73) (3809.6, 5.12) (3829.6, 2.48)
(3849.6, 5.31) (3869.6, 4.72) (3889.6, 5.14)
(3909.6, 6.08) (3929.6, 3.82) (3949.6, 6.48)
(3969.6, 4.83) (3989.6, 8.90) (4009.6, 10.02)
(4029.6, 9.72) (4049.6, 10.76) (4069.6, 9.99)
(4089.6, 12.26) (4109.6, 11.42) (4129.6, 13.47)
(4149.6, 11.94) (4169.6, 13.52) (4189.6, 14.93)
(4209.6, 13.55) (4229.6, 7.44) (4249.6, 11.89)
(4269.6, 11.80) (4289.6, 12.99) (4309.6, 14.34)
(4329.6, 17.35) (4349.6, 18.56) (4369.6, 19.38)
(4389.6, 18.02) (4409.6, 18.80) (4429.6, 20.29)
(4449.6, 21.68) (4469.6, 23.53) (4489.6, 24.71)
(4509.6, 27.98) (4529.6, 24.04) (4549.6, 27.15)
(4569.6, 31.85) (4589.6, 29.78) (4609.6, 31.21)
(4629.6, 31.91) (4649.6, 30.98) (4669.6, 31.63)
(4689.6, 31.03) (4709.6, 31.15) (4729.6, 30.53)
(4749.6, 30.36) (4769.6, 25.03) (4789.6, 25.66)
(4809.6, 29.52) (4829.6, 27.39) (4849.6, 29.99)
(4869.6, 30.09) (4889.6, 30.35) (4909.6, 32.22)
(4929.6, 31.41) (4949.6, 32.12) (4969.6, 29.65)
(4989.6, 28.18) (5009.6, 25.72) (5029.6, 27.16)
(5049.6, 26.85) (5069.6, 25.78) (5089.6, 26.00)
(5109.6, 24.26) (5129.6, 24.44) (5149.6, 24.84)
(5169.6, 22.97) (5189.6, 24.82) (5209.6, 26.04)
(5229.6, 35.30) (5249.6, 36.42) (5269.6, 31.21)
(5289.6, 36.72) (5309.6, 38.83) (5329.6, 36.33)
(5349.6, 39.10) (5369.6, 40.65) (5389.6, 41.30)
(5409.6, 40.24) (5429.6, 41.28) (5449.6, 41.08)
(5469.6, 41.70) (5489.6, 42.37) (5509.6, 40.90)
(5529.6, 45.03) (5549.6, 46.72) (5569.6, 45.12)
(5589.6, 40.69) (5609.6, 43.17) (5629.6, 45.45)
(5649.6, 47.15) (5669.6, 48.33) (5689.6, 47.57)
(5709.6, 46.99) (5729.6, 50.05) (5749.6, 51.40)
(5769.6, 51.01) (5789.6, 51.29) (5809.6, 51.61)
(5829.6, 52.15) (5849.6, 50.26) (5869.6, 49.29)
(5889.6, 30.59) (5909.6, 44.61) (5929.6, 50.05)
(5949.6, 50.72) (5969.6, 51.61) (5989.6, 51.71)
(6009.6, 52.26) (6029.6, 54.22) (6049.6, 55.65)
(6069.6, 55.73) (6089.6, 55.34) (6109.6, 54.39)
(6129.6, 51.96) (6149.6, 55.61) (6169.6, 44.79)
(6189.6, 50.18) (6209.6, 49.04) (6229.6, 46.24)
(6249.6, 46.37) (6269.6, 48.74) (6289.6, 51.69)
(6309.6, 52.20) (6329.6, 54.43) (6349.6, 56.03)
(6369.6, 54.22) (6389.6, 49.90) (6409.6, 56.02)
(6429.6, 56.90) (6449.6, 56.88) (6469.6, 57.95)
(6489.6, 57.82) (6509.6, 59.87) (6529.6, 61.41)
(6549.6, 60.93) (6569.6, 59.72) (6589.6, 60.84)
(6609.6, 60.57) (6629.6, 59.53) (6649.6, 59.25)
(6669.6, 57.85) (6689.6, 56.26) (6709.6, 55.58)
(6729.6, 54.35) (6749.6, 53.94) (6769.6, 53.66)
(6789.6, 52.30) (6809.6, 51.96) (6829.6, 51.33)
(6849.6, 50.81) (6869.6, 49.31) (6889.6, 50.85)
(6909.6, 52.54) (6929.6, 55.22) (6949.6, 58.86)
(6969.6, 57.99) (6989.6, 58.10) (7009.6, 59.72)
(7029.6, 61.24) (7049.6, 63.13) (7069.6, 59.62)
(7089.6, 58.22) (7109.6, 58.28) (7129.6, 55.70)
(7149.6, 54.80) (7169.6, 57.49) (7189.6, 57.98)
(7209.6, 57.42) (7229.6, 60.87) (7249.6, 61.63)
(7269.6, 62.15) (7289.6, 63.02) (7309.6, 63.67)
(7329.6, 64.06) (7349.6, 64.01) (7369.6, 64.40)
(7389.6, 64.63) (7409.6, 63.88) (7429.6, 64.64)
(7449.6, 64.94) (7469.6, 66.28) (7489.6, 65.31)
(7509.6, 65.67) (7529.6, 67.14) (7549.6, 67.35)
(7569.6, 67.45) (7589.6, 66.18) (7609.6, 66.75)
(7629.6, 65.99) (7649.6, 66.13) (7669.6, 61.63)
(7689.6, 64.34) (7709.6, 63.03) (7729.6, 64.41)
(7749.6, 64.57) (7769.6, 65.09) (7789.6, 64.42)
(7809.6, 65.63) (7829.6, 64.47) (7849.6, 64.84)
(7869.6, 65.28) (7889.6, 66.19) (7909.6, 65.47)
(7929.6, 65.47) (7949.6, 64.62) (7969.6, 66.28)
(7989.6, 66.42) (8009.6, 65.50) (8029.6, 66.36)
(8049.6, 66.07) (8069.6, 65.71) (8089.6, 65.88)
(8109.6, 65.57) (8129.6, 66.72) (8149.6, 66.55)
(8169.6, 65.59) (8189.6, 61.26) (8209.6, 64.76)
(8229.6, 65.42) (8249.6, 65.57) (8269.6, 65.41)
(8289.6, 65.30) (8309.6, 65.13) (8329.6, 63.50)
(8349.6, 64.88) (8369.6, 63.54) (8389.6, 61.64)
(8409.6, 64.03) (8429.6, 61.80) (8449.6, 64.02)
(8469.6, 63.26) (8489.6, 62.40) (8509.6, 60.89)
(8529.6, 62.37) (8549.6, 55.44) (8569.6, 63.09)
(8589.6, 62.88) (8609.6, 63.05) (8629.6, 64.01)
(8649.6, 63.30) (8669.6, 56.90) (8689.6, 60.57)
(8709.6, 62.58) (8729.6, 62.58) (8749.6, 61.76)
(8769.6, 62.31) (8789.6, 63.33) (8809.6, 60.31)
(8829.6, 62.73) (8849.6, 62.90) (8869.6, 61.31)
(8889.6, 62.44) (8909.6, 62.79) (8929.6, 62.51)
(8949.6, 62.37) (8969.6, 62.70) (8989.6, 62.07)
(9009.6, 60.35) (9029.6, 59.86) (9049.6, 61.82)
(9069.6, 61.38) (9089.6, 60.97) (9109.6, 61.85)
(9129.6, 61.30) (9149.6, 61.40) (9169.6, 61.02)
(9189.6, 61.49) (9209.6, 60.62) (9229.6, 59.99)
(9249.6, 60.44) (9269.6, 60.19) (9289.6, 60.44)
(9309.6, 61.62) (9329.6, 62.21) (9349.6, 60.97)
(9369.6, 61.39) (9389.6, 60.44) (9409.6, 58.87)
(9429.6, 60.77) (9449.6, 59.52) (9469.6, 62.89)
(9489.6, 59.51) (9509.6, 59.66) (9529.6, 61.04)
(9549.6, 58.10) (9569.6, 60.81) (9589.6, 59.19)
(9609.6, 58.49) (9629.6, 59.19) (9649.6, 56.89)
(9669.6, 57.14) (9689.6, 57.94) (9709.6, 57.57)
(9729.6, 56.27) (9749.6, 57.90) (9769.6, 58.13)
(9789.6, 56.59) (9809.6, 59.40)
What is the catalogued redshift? 0.000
